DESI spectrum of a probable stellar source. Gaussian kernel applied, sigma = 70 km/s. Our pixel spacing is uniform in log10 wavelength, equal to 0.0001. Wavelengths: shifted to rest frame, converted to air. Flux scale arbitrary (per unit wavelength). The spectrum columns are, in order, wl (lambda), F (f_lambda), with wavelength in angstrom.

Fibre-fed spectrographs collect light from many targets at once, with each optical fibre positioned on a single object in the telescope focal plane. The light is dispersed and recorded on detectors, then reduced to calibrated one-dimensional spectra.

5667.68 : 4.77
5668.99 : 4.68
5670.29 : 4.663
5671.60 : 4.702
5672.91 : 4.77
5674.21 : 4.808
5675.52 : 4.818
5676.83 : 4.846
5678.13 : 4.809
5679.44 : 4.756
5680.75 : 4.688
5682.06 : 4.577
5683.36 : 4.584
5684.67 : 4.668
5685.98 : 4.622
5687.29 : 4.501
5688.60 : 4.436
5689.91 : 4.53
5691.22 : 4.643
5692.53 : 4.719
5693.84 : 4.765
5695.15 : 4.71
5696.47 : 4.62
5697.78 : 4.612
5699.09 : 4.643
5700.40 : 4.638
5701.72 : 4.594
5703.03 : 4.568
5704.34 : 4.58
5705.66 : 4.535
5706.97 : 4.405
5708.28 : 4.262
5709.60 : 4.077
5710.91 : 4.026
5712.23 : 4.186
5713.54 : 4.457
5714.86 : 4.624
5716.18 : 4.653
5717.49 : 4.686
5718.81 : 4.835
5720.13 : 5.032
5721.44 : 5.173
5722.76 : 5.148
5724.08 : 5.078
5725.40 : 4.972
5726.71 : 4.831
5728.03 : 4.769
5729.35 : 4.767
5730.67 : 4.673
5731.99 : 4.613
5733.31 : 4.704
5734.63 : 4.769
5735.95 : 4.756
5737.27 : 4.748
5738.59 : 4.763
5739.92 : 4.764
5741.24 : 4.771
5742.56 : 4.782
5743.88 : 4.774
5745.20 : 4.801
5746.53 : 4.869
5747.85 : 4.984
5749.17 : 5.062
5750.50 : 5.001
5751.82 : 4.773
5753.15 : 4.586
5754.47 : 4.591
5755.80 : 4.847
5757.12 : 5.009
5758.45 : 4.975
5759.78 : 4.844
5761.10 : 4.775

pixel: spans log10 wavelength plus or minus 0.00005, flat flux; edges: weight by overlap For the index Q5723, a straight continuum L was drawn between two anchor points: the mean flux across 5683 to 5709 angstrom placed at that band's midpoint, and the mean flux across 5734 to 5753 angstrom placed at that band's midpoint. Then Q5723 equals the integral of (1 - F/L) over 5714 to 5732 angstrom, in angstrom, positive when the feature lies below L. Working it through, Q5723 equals -0.5 angstrom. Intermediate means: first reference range 4.58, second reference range 4.82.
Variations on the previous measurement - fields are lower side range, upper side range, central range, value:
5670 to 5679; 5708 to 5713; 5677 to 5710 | -1.1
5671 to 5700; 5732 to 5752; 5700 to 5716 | 1.1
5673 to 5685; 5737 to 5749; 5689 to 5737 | 1.2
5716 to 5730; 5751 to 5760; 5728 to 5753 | 0.3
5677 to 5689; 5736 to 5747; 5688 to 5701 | 0.1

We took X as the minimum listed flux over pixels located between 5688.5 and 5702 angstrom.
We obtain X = 4.436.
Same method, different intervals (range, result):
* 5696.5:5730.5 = 4.026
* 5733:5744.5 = 4.704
